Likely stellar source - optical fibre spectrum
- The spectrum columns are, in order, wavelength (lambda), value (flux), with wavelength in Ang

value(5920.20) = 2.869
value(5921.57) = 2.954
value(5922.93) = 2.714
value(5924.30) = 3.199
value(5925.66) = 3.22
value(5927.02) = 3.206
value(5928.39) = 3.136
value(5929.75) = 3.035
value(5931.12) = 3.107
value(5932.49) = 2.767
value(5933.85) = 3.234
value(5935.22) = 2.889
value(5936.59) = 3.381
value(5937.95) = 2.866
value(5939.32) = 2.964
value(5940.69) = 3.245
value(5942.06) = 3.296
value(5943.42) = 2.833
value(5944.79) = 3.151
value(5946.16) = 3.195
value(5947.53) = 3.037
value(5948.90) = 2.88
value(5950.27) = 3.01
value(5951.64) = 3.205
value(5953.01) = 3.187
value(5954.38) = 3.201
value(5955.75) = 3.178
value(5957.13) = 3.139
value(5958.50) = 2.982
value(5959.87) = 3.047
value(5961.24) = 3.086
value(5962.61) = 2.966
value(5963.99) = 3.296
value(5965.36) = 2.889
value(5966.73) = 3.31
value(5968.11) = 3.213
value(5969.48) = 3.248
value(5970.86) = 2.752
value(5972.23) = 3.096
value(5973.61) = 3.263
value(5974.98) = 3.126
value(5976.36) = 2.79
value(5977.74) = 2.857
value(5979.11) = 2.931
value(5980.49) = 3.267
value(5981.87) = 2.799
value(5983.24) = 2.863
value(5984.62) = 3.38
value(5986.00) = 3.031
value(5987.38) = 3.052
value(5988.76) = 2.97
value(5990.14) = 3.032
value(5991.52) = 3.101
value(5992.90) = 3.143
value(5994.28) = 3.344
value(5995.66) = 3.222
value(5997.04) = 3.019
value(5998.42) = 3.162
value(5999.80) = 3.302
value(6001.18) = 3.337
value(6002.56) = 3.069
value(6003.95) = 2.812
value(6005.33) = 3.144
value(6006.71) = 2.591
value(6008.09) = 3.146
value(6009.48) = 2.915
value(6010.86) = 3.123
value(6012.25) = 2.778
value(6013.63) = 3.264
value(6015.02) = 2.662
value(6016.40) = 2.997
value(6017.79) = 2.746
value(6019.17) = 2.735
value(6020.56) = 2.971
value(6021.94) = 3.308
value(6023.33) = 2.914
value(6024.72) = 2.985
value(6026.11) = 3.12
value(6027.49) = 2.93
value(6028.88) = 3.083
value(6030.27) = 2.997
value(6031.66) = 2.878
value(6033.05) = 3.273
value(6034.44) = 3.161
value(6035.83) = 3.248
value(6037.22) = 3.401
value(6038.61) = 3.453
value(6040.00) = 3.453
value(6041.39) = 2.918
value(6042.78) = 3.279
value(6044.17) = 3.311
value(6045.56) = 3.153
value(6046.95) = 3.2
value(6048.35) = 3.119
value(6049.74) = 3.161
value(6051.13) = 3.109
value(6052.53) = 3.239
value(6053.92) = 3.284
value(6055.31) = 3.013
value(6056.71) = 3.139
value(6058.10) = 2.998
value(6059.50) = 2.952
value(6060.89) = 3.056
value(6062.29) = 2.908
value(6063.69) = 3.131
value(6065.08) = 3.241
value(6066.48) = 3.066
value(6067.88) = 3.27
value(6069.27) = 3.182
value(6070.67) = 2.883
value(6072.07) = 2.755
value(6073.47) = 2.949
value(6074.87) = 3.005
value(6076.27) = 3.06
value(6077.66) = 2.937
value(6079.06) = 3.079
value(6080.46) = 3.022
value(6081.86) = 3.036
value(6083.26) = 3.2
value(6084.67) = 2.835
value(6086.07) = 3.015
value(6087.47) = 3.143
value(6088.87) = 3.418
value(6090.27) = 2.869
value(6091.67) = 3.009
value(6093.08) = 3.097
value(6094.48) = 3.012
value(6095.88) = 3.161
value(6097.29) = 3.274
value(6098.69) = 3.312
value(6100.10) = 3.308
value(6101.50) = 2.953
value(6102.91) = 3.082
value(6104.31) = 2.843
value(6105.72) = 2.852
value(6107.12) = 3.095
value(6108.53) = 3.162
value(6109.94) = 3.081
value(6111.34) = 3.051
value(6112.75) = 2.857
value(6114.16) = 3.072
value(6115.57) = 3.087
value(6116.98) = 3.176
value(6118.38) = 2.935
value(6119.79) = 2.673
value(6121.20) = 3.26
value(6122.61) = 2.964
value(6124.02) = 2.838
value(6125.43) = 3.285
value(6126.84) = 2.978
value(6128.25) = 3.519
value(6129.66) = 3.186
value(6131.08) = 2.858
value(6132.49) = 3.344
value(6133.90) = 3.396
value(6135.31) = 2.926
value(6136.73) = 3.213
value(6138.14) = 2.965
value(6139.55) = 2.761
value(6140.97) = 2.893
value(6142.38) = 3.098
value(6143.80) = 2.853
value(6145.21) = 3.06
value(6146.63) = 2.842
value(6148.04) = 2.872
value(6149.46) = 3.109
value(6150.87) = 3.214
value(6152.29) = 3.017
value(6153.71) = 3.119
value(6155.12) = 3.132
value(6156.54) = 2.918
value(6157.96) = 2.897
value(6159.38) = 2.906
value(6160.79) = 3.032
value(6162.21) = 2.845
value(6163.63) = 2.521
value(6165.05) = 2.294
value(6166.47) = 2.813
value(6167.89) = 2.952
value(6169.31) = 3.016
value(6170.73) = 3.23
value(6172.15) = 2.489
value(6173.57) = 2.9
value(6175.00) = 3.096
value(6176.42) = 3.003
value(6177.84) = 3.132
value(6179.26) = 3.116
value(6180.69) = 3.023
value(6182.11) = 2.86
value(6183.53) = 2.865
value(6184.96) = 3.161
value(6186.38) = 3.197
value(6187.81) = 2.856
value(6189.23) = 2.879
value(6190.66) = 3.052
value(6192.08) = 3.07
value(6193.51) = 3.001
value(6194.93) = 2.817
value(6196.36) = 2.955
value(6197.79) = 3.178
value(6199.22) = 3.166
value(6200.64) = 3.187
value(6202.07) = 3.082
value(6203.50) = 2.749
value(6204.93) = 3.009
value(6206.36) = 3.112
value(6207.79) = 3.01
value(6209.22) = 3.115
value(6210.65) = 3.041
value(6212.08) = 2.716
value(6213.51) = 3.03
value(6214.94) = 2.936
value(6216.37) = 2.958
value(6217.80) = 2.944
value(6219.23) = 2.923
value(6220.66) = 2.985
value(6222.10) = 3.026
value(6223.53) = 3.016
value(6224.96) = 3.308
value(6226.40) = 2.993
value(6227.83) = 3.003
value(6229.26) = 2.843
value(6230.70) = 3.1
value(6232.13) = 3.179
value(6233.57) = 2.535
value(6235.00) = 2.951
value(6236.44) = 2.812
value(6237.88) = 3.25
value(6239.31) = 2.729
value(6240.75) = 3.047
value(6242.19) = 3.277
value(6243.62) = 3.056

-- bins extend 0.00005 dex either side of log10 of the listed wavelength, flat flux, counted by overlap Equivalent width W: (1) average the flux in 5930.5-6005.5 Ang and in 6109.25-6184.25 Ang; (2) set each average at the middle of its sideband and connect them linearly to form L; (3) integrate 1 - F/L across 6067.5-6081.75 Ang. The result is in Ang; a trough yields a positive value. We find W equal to 0.1 Ang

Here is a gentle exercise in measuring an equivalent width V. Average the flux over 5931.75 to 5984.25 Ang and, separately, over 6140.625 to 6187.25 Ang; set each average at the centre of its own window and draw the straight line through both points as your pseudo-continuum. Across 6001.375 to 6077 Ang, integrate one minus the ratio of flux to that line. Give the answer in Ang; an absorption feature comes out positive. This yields -1.1 Ang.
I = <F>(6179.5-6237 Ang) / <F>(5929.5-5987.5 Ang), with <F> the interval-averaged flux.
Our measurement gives 0.97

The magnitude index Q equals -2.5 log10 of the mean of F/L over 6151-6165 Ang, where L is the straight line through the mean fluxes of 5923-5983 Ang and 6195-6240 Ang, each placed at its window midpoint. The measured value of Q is 0.04 mag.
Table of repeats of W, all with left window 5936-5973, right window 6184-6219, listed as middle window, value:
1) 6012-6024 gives 0.5 Ang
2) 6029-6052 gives -0.9 Ang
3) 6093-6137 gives -0.7 Ang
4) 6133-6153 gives 0.1 Ang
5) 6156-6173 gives 1.1 Ang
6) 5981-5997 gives 0.0 Ang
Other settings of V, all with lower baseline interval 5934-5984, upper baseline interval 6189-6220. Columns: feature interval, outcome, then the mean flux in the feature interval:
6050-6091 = -0.34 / 3.06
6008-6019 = 0.44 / 2.93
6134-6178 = 1.02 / 2.94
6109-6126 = 0.01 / 3.02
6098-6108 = -0.12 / 3.06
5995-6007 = -0.12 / 3.09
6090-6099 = -0.23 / 3.11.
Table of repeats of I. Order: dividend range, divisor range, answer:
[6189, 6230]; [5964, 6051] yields 0.98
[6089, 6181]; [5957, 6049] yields 0.98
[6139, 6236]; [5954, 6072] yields 0.96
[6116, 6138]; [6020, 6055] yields 0.98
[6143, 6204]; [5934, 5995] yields 0.96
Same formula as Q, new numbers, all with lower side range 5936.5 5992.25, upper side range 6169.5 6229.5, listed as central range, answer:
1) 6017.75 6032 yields 0.03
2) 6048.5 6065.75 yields -0.02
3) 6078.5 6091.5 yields -0.01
